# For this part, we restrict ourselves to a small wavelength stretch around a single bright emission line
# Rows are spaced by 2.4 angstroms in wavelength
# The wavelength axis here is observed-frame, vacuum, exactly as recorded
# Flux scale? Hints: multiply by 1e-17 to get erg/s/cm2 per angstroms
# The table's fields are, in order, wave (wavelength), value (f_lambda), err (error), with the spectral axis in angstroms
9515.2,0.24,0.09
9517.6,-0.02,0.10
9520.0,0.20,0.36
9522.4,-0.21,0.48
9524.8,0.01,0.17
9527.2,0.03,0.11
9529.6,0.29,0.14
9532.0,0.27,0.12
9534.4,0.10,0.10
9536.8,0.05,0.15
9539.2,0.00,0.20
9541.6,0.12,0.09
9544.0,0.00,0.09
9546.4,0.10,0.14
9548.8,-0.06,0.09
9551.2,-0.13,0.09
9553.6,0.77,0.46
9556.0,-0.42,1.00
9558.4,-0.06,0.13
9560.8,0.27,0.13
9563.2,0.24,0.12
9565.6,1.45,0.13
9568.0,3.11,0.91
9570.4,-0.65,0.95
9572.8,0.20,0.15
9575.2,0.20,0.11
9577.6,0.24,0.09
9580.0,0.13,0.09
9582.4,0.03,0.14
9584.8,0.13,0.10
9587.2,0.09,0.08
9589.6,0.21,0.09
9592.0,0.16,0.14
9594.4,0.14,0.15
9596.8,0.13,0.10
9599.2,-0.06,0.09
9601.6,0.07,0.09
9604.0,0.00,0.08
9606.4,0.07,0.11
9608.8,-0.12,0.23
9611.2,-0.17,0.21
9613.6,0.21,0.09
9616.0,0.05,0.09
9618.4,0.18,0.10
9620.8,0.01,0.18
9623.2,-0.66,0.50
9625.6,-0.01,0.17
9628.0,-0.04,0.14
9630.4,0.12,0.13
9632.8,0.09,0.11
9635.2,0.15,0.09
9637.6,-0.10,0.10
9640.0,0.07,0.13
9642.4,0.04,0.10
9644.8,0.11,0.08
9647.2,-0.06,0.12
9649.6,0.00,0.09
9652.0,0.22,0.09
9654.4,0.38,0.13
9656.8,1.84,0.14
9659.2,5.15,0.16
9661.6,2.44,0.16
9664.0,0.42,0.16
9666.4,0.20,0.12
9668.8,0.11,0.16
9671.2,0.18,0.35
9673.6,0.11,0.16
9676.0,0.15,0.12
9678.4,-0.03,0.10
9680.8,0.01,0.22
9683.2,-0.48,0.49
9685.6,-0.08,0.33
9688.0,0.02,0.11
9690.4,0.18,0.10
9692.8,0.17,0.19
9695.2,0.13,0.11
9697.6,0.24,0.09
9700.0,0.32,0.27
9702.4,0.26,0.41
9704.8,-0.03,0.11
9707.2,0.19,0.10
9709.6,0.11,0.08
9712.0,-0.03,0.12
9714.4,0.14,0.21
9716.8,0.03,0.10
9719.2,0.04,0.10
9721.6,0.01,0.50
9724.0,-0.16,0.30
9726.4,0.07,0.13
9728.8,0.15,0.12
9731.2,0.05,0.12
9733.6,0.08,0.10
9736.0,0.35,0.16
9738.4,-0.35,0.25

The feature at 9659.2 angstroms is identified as [O III]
